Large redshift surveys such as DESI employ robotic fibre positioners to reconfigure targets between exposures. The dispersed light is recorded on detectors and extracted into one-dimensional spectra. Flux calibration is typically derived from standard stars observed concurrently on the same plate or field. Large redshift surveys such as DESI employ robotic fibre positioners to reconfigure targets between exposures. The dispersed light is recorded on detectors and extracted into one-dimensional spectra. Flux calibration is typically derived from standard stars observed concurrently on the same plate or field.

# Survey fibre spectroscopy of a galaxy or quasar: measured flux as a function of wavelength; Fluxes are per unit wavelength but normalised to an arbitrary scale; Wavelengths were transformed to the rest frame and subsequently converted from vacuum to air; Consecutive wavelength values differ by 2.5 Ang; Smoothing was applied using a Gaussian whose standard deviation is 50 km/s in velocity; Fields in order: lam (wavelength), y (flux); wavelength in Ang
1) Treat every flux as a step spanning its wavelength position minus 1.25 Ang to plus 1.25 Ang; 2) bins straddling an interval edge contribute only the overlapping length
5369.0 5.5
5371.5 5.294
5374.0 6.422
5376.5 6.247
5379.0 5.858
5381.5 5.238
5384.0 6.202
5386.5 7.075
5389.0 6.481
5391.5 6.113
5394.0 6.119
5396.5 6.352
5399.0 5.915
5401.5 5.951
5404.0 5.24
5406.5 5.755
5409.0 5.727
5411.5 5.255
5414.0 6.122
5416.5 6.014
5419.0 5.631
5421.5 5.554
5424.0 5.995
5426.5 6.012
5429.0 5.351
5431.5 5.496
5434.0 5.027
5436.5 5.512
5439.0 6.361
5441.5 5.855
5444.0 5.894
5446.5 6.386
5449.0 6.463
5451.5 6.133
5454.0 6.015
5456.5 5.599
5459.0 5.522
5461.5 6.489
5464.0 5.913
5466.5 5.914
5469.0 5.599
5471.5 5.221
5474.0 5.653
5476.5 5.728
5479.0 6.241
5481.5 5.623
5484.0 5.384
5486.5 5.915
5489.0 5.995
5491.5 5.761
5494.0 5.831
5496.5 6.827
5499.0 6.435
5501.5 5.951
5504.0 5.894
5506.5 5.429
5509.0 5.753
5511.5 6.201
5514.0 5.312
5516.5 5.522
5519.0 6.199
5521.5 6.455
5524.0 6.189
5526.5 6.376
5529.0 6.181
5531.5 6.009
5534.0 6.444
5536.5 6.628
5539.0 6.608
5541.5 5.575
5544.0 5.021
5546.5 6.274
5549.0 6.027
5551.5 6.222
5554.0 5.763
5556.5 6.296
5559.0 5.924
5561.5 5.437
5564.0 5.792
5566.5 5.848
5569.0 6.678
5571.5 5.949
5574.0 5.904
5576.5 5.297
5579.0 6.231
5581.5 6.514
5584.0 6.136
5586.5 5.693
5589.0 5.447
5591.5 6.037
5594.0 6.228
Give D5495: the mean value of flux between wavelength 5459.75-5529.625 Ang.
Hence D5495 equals 5.92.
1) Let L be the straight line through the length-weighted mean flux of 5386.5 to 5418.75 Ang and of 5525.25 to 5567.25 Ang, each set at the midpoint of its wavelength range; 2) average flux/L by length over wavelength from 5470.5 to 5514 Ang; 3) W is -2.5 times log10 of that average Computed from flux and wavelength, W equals 0.03 mag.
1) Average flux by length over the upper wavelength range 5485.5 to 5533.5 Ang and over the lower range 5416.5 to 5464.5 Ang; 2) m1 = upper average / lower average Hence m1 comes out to 1.03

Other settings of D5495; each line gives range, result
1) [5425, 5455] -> 5.88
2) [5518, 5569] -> 6.08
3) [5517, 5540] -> 6.31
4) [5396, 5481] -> 5.81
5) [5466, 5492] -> 5.72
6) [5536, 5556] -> 6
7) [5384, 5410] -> 6.08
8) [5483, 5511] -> 5.94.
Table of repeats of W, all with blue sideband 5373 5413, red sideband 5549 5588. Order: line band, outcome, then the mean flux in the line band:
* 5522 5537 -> -0.06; 6.3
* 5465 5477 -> 0.07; 5.62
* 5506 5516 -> 0.06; 5.68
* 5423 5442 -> 0.06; 5.69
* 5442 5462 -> -0.01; 6.04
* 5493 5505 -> -0.04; 6.2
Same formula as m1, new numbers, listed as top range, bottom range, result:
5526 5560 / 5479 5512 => 1.03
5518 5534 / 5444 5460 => 1.04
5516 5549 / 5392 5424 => 1.05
